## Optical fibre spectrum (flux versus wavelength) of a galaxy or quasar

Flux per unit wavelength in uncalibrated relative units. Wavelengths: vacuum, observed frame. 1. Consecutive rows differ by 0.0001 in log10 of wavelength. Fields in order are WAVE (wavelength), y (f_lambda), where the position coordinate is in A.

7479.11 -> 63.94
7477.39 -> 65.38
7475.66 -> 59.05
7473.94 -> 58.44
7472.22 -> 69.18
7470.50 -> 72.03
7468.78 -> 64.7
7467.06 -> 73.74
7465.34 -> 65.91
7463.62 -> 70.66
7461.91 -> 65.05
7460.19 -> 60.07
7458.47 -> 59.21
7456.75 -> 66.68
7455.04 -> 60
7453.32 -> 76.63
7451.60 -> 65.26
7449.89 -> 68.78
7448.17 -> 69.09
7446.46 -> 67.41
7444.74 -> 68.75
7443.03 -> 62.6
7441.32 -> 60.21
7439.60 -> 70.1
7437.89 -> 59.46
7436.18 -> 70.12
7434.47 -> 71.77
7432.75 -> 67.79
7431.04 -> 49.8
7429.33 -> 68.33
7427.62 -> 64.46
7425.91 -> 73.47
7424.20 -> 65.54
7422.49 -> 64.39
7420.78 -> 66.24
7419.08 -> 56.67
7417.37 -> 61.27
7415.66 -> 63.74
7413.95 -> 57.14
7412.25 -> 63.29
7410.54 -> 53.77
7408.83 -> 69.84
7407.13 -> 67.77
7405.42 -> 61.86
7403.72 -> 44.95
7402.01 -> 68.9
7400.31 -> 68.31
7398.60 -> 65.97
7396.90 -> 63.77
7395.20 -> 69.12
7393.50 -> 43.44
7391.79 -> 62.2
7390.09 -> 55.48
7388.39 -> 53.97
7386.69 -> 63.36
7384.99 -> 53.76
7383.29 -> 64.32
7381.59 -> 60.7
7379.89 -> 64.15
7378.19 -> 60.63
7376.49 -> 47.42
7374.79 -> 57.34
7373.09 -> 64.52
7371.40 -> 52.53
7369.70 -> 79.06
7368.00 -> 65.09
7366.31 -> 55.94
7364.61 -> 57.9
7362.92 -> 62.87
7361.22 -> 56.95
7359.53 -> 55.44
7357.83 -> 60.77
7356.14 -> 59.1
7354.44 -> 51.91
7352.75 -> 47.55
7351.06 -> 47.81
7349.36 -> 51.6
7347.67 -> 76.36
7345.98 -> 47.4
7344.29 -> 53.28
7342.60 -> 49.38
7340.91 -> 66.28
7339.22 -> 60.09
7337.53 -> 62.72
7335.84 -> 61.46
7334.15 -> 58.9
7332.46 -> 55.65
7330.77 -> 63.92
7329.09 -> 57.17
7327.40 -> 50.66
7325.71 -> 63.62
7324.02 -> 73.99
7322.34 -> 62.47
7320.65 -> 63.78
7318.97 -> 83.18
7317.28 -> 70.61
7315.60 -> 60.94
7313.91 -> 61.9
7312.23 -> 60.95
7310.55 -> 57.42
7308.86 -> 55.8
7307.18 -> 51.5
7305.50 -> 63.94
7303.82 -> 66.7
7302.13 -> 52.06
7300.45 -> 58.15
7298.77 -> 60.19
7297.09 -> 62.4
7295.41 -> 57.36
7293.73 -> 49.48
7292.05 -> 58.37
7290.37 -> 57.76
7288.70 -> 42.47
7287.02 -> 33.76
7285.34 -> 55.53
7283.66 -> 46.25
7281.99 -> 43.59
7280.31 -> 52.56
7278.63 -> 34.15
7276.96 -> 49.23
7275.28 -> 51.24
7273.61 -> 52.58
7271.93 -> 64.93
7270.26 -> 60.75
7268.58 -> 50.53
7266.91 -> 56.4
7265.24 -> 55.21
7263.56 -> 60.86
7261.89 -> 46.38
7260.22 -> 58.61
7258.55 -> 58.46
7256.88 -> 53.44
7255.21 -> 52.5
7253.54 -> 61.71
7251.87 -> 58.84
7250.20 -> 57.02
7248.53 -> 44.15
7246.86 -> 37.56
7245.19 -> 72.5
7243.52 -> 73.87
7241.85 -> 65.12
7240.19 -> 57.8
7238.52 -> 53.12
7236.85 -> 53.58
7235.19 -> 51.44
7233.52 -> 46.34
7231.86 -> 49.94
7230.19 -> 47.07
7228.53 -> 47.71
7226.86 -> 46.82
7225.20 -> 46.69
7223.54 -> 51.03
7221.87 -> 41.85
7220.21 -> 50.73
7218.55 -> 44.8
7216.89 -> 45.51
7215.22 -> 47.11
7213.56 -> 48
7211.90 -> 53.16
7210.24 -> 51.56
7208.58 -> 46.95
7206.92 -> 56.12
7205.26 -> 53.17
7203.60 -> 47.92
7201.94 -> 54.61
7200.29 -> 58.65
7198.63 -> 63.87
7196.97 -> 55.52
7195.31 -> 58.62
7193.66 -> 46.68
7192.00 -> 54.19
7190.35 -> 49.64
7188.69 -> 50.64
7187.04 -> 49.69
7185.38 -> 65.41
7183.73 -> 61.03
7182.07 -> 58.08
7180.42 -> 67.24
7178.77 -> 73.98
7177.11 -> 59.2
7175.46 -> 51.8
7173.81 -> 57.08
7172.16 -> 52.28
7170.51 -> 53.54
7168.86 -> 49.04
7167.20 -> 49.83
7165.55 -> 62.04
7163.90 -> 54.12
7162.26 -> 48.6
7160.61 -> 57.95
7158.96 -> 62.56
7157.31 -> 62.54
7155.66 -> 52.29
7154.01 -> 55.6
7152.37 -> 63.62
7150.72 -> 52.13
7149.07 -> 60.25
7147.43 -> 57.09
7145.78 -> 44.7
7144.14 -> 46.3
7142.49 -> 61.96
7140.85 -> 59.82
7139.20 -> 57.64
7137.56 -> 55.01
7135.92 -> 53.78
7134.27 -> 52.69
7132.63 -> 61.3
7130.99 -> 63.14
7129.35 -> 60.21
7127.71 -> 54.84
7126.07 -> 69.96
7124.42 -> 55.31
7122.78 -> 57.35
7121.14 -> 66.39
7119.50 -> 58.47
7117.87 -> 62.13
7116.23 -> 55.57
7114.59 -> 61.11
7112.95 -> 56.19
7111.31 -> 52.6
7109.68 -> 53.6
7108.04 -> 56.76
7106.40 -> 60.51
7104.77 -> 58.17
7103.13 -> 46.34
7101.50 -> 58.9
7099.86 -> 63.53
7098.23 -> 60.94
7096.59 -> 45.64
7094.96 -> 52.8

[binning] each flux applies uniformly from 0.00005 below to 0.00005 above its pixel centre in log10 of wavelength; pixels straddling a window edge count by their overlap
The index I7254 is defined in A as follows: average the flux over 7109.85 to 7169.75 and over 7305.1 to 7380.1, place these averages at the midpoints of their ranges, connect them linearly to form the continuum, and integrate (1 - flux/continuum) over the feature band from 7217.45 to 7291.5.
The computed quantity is 8.05 A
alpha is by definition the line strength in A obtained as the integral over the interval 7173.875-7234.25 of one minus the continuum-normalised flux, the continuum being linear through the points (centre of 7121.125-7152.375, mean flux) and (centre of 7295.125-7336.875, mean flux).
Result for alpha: 6.1 A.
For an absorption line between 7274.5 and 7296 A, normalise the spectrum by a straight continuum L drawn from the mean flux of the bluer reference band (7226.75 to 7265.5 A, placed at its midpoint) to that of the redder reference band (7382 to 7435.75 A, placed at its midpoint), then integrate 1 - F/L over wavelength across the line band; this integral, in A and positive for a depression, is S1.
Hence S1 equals 3.1 A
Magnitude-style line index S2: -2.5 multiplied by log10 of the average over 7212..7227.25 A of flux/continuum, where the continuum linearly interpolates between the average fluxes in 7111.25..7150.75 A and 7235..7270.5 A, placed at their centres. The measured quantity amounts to 0.20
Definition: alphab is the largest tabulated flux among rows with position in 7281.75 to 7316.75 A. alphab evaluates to 66.7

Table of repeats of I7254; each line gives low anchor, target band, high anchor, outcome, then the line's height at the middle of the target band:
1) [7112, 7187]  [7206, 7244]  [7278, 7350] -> 4.4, 57.7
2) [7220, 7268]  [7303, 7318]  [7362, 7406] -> -1.1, 56.8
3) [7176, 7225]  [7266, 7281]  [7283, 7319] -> 1.0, 56.2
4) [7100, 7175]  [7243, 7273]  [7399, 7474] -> 1.7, 60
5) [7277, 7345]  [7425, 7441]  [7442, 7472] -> -0.2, 65.3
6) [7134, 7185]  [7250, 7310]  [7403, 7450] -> 5.8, 59.9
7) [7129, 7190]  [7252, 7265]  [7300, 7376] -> 0.5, 58.5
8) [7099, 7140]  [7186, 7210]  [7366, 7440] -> 2.4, 59.2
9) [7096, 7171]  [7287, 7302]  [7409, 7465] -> 1.6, 61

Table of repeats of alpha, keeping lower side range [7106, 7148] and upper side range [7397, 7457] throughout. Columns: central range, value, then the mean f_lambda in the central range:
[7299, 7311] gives 0.7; 58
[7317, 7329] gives -0.8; 66.1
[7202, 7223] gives 3.6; 49.1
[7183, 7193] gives 0.7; 54.9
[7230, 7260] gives 2.4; 55.5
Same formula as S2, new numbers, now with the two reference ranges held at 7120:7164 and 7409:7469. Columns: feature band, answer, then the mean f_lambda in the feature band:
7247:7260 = 0.11 mag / 54.4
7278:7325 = 0.08 mag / 57.2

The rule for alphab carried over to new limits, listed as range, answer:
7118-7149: 69.96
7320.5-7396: 79.06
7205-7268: 73.87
